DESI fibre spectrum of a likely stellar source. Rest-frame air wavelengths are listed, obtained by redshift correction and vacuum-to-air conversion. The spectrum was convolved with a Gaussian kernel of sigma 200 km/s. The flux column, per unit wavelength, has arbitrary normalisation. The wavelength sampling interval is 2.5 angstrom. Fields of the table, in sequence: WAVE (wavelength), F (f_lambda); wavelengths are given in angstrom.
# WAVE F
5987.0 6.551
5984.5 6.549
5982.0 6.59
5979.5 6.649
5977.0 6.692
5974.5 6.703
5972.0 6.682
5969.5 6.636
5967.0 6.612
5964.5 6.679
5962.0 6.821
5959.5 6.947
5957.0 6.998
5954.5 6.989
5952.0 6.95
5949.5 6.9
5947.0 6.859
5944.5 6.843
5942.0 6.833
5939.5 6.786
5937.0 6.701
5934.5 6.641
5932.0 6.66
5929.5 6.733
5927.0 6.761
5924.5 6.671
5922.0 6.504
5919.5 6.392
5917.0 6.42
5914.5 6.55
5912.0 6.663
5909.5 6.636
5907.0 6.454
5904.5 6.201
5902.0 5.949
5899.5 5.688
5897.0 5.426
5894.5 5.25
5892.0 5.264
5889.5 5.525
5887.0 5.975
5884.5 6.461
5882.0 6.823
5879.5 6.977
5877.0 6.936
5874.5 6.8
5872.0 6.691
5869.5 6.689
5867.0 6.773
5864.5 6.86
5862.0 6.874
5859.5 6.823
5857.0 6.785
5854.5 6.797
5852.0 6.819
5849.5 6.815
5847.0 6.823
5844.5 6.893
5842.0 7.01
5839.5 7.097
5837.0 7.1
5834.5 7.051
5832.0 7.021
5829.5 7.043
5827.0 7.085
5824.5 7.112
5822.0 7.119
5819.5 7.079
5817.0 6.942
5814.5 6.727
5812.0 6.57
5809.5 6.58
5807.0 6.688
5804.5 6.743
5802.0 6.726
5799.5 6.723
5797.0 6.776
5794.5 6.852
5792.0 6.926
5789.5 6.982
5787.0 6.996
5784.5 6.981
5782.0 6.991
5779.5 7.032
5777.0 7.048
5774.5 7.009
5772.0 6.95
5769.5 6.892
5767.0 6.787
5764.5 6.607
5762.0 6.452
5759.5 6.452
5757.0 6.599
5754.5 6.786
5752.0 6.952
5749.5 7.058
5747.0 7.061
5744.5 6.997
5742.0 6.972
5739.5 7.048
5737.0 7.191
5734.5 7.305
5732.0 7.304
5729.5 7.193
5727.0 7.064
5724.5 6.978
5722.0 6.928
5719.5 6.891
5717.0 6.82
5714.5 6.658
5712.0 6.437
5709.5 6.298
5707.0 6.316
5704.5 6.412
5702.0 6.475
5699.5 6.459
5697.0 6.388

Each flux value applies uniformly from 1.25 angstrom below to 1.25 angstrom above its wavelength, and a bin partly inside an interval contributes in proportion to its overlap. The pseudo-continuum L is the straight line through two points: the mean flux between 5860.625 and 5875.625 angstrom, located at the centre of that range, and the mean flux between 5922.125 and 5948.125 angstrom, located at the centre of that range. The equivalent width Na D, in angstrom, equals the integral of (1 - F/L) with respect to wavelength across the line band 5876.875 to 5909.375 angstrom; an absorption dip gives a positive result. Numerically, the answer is 3.38 angstrom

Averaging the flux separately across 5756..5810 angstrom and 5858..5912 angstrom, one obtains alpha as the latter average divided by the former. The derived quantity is 0.9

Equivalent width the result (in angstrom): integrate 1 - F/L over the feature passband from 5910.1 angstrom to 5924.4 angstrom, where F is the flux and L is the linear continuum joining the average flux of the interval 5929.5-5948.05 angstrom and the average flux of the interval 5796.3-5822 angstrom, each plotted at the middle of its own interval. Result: 0.5 angstrom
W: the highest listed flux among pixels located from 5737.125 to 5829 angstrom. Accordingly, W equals 7.119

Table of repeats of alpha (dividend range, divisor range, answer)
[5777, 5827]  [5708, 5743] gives 0.99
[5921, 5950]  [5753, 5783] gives 0.99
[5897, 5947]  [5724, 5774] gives 0.94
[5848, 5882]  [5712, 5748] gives 0.97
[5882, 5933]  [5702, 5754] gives 0.90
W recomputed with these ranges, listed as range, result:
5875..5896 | 6.977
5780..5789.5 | 6.996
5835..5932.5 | 7.1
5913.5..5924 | 6.55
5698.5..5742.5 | 7.305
